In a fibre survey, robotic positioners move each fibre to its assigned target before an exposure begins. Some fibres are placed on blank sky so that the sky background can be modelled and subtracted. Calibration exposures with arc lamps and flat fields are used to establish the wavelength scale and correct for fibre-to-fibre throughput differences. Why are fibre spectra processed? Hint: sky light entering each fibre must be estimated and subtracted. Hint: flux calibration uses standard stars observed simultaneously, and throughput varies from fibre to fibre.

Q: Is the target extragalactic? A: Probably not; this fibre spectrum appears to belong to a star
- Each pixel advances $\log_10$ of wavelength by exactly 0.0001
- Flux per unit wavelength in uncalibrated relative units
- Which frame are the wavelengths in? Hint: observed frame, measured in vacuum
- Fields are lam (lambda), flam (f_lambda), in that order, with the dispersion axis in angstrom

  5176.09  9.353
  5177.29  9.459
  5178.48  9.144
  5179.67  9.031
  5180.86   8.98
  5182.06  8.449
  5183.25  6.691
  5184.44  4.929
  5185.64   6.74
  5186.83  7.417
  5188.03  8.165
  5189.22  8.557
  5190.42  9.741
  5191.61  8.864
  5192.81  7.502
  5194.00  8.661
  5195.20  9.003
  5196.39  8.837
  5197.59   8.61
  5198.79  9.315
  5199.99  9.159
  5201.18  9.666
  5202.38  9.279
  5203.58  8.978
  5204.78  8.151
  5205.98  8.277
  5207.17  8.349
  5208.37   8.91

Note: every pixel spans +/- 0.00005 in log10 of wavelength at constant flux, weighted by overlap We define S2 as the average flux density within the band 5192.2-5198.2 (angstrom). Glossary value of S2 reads 8.52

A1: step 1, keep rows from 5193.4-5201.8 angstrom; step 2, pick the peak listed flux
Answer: 9.666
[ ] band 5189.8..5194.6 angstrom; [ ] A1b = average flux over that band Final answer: 8.69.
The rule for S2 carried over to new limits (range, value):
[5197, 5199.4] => 8.94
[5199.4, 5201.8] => 9.43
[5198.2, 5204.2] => 9.27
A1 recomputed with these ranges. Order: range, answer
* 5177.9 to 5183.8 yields 9.144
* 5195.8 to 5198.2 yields 8.837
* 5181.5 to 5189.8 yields 8.557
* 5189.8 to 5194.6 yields 9.741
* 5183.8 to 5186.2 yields 6.74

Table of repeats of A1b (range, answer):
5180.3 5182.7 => 8.66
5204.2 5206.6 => 8.24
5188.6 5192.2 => 9.06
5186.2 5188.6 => 7.77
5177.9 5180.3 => 9.11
